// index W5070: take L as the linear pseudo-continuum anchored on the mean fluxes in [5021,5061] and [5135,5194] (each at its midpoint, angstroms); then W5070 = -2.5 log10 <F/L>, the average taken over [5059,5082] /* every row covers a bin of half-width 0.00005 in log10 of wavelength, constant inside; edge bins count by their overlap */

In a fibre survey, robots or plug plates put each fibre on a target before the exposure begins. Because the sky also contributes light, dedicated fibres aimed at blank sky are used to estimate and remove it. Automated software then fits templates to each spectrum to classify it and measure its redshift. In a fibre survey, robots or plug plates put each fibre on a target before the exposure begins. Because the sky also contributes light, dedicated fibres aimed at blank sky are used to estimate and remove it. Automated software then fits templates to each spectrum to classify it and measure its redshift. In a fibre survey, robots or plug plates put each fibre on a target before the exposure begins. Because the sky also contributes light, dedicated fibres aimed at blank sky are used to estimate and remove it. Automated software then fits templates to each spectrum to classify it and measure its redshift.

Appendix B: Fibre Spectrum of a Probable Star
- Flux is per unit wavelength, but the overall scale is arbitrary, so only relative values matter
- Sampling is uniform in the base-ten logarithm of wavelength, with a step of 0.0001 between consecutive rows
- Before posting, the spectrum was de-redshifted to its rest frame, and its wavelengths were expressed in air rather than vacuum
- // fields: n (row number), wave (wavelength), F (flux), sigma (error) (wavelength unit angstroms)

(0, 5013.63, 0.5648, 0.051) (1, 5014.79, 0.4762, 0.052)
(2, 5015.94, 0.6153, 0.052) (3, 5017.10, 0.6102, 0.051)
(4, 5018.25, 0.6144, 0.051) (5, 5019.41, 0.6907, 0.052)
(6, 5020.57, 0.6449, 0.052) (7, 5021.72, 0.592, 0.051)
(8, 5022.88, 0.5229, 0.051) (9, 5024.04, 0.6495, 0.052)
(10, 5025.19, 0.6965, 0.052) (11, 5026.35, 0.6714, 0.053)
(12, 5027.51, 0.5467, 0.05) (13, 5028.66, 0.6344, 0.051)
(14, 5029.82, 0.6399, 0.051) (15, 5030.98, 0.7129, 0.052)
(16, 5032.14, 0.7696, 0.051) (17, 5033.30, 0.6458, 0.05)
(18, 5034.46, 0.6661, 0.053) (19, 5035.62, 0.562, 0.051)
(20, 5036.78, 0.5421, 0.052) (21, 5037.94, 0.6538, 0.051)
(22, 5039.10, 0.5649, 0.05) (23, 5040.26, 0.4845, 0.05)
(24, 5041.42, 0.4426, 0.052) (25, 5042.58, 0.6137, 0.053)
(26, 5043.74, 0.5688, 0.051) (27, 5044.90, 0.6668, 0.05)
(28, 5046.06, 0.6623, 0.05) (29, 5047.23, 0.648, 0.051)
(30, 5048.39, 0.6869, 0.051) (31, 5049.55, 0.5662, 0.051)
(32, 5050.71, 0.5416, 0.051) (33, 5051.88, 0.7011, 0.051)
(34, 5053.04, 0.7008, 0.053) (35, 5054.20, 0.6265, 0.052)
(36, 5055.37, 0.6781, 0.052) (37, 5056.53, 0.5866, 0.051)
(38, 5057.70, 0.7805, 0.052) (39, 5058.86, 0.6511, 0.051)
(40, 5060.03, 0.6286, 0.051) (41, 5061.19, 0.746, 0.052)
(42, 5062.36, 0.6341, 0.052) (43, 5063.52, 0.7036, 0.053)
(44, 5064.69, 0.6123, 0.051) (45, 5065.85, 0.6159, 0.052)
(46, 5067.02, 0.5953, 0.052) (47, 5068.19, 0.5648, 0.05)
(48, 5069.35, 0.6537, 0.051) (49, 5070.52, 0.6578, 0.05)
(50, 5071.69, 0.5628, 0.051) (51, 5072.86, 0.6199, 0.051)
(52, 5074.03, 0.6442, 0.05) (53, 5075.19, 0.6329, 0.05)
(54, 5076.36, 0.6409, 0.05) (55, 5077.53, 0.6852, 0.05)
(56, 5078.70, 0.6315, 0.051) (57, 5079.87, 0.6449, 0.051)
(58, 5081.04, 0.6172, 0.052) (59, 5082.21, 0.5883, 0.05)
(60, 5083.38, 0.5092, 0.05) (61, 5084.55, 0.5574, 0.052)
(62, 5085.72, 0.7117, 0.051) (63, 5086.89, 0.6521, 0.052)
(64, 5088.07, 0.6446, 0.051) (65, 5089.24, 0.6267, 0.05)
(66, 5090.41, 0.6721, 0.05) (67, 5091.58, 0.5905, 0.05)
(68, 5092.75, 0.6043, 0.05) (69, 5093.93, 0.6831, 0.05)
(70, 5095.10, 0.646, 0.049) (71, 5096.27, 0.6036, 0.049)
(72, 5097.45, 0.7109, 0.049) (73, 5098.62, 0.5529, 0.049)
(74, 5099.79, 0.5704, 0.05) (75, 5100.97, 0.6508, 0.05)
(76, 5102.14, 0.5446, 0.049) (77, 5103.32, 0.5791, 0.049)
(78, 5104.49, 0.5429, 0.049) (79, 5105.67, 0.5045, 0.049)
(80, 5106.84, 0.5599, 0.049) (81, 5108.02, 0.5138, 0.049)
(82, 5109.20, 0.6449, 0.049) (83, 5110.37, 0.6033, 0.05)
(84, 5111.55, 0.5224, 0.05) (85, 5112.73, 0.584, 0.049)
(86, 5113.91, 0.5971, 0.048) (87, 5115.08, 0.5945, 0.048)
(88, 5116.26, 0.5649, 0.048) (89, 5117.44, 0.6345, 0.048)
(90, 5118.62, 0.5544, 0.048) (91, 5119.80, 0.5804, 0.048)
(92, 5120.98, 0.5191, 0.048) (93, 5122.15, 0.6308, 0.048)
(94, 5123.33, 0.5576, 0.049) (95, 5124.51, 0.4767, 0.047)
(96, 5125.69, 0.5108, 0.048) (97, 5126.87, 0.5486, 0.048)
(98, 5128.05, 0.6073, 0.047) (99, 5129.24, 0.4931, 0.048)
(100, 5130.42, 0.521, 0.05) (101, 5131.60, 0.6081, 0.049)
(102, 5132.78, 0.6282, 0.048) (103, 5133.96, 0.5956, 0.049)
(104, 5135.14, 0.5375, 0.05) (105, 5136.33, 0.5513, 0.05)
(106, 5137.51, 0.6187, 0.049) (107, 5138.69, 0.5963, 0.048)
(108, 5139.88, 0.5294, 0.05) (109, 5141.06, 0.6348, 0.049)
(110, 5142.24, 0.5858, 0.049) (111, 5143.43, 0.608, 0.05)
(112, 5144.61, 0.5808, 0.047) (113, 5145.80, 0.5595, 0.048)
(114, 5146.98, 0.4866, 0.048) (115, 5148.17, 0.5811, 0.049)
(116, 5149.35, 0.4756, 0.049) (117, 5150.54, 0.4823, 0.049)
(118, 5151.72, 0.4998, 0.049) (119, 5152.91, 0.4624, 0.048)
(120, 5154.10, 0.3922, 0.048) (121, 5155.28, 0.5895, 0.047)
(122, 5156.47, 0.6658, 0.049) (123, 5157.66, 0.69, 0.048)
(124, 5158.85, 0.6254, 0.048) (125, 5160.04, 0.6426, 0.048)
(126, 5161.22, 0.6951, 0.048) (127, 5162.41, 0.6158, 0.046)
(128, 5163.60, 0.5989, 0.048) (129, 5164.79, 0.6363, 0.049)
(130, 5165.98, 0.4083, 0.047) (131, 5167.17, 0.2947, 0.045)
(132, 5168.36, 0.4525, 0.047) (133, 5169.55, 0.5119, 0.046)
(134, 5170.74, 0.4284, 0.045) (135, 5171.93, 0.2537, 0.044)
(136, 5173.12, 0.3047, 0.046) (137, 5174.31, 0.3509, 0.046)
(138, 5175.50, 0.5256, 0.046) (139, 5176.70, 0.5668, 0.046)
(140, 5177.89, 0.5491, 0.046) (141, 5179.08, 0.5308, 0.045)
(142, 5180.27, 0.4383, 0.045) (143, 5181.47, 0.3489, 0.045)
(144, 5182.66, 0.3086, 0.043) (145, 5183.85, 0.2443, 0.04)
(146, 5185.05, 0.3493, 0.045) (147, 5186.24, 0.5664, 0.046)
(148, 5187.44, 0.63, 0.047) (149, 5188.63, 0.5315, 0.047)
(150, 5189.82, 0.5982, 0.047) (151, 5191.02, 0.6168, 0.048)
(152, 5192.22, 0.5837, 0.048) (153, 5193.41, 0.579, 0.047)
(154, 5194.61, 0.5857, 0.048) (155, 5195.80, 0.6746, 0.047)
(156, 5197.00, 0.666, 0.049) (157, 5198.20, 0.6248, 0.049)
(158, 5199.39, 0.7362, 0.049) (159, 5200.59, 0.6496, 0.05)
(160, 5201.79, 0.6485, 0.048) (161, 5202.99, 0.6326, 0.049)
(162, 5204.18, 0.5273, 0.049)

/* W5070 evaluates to -0.06 mag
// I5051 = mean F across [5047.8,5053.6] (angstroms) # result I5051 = 0.64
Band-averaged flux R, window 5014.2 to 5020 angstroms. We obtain 0.6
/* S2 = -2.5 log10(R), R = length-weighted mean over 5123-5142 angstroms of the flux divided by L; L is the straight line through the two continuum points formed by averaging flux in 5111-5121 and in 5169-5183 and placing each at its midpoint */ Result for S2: -0.06 mag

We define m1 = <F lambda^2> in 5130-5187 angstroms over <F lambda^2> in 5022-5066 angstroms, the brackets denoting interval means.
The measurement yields 0.85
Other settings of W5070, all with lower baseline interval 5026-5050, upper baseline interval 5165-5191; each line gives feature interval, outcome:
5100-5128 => -0.087 mag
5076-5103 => -0.129 mag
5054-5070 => -0.109 mag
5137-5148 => -0.182 mag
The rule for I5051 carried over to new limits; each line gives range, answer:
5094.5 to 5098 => 0.653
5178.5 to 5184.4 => 0.375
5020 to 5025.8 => 0.622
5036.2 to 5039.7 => 0.586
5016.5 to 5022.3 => 0.63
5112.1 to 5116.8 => 0.585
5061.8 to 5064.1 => 0.671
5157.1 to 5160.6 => 0.652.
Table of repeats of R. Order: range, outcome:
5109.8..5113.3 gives 0.569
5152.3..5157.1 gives 0.528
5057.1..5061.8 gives 0.7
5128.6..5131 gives 0.507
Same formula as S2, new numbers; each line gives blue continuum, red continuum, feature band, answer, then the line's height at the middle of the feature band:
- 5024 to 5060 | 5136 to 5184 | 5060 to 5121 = -0.051 mag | 0.582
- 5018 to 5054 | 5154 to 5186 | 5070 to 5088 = -0.082 mag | 0.578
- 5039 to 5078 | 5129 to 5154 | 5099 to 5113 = 0.032 mag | 0.585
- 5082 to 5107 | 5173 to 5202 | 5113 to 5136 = 0.029 mag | 0.582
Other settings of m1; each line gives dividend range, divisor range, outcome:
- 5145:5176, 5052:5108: 0.84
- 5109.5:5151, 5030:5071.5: 0.92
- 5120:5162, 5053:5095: 0.91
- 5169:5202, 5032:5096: 0.86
